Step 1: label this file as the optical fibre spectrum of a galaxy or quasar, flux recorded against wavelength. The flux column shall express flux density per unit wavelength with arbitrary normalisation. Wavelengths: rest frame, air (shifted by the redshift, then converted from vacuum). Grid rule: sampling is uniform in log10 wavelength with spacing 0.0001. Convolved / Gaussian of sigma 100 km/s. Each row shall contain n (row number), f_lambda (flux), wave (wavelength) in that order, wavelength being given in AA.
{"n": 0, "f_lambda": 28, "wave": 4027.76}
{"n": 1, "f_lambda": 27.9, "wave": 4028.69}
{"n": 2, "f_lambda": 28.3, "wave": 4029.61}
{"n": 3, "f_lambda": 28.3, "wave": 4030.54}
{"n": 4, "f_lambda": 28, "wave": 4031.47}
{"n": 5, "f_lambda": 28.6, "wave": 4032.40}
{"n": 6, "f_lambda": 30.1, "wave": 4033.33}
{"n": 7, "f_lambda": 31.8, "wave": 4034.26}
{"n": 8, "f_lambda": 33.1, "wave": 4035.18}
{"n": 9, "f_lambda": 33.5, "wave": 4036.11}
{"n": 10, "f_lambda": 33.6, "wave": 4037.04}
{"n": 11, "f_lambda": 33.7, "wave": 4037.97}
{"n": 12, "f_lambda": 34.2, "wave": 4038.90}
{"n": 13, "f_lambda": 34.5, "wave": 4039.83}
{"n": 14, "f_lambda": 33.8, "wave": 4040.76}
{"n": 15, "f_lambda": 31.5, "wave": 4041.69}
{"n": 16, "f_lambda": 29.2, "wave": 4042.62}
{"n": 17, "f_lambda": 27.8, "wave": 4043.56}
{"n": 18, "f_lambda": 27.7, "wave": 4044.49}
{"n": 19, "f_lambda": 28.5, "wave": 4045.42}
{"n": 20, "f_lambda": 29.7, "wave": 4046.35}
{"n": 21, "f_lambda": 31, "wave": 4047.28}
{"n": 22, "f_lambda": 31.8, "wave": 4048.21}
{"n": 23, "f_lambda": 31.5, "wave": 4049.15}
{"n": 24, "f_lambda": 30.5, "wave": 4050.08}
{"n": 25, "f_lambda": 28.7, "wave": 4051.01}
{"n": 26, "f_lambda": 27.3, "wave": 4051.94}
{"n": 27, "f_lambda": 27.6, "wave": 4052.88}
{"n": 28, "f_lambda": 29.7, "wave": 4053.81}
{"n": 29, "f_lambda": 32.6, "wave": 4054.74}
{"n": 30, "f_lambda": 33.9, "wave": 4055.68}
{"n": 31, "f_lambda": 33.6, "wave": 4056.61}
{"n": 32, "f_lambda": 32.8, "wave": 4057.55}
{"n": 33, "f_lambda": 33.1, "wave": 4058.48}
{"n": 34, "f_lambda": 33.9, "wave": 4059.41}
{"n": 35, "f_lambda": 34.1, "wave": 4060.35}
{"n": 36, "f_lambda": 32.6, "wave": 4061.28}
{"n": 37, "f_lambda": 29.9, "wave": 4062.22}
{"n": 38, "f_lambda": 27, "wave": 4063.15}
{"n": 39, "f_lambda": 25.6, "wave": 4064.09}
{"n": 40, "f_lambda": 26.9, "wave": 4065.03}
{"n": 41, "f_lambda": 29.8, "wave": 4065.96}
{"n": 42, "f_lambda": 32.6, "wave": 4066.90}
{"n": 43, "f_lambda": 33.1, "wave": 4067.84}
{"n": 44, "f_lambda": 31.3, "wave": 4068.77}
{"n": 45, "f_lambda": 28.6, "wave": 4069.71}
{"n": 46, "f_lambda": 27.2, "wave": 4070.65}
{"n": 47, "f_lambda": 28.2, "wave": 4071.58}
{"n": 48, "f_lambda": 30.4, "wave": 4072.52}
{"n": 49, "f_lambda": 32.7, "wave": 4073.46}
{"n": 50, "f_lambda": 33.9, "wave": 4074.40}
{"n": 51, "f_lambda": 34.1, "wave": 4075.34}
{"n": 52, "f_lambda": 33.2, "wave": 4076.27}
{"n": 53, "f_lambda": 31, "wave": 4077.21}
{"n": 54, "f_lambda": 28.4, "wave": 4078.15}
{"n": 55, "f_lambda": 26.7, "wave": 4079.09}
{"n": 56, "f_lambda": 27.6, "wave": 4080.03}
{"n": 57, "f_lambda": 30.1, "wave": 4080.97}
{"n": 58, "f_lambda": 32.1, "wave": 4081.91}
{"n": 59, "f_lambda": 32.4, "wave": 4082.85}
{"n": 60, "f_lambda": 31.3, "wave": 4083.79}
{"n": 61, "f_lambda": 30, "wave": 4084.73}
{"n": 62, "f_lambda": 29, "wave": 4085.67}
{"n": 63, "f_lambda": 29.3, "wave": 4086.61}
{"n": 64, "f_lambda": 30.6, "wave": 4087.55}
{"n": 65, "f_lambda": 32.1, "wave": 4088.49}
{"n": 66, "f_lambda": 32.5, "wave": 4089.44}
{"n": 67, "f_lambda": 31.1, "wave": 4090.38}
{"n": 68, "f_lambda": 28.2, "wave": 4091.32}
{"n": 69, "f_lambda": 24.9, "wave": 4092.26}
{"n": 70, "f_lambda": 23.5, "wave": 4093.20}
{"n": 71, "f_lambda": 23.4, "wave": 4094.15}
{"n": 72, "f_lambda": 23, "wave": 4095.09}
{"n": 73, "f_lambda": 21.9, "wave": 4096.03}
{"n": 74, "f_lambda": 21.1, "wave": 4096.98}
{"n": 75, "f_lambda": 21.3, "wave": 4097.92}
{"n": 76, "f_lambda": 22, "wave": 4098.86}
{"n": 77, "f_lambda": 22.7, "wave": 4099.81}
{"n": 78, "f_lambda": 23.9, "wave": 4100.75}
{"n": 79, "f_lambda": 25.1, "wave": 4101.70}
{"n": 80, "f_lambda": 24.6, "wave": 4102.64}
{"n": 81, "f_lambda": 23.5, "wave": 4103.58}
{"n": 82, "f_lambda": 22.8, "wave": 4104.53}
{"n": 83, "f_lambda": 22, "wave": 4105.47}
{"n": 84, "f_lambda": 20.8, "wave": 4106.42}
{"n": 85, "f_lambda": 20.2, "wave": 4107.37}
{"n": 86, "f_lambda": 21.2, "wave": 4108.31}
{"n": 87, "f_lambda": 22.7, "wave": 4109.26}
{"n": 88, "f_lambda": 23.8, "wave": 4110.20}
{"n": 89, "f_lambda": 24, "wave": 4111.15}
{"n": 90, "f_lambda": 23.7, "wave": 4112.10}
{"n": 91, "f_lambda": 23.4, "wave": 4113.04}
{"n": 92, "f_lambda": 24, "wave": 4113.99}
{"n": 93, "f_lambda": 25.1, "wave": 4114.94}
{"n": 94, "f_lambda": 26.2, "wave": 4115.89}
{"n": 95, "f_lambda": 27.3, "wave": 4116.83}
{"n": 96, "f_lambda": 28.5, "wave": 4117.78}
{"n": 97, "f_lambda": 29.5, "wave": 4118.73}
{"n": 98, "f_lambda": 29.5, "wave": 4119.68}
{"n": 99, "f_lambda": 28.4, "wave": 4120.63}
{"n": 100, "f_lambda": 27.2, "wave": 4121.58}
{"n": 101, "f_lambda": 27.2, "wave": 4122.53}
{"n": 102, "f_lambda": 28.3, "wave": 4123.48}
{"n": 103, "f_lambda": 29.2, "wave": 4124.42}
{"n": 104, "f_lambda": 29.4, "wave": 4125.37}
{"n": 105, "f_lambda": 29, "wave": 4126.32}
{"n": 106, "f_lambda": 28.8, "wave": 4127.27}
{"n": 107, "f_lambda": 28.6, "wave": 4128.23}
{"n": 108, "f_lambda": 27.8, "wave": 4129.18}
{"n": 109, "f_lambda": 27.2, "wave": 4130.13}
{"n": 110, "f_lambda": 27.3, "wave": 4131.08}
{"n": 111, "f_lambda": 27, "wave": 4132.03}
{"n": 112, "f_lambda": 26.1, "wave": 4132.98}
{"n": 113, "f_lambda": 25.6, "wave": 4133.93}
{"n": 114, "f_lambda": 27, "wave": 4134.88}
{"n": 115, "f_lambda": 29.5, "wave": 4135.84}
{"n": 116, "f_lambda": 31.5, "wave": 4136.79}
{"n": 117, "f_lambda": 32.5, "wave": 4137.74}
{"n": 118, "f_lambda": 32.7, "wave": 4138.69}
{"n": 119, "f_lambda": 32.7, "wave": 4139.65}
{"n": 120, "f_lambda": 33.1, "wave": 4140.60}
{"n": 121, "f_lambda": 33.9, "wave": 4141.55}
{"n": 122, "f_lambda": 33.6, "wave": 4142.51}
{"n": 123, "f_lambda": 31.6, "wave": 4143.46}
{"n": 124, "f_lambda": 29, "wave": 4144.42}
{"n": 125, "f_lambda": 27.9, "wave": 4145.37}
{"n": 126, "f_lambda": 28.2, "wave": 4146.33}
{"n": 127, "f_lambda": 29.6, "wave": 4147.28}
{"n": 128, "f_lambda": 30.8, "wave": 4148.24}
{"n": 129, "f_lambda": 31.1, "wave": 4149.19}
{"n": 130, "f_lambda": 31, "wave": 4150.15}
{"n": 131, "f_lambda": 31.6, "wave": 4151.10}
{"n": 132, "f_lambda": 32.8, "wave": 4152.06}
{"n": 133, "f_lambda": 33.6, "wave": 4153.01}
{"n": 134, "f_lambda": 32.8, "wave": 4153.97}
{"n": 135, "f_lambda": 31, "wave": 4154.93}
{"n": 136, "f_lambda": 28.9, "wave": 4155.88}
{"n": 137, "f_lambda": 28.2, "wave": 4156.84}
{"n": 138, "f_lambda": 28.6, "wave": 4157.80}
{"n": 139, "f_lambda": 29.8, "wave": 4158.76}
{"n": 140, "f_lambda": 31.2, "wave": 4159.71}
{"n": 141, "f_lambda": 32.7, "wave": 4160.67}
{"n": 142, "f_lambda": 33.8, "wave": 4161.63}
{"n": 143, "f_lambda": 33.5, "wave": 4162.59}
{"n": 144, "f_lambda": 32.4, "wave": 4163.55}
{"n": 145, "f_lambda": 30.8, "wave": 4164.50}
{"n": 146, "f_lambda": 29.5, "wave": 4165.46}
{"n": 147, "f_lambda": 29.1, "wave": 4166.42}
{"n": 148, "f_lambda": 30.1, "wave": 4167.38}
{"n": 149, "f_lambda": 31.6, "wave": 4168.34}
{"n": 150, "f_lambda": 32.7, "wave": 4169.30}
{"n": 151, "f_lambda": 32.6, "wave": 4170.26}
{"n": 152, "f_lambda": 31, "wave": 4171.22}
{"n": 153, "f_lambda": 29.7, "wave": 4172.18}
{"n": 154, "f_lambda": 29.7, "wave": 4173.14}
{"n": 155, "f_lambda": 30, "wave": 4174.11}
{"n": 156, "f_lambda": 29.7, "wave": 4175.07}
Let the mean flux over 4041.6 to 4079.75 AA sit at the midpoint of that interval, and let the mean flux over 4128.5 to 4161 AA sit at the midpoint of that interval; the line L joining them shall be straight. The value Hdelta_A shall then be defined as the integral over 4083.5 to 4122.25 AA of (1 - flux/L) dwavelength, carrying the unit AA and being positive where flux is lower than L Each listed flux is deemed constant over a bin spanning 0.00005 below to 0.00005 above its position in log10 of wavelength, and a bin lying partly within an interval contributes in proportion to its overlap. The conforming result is 6.2 AA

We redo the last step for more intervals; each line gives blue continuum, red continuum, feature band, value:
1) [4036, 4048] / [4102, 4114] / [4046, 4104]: -4.19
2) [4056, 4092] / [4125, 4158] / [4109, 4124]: 1.99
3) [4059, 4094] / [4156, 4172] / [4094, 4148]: 6.91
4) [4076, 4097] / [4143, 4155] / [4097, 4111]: 3.15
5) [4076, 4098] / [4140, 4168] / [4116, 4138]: 1.18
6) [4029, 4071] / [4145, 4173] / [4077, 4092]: 0.35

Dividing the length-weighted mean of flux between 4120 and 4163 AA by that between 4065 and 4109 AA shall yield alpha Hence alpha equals 1.1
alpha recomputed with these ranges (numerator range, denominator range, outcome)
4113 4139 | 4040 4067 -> 0.92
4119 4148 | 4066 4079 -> 0.95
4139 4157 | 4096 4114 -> 1.37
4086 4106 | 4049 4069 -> 0.82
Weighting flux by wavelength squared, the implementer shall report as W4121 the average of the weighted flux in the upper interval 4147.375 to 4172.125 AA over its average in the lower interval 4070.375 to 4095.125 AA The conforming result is 1.1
